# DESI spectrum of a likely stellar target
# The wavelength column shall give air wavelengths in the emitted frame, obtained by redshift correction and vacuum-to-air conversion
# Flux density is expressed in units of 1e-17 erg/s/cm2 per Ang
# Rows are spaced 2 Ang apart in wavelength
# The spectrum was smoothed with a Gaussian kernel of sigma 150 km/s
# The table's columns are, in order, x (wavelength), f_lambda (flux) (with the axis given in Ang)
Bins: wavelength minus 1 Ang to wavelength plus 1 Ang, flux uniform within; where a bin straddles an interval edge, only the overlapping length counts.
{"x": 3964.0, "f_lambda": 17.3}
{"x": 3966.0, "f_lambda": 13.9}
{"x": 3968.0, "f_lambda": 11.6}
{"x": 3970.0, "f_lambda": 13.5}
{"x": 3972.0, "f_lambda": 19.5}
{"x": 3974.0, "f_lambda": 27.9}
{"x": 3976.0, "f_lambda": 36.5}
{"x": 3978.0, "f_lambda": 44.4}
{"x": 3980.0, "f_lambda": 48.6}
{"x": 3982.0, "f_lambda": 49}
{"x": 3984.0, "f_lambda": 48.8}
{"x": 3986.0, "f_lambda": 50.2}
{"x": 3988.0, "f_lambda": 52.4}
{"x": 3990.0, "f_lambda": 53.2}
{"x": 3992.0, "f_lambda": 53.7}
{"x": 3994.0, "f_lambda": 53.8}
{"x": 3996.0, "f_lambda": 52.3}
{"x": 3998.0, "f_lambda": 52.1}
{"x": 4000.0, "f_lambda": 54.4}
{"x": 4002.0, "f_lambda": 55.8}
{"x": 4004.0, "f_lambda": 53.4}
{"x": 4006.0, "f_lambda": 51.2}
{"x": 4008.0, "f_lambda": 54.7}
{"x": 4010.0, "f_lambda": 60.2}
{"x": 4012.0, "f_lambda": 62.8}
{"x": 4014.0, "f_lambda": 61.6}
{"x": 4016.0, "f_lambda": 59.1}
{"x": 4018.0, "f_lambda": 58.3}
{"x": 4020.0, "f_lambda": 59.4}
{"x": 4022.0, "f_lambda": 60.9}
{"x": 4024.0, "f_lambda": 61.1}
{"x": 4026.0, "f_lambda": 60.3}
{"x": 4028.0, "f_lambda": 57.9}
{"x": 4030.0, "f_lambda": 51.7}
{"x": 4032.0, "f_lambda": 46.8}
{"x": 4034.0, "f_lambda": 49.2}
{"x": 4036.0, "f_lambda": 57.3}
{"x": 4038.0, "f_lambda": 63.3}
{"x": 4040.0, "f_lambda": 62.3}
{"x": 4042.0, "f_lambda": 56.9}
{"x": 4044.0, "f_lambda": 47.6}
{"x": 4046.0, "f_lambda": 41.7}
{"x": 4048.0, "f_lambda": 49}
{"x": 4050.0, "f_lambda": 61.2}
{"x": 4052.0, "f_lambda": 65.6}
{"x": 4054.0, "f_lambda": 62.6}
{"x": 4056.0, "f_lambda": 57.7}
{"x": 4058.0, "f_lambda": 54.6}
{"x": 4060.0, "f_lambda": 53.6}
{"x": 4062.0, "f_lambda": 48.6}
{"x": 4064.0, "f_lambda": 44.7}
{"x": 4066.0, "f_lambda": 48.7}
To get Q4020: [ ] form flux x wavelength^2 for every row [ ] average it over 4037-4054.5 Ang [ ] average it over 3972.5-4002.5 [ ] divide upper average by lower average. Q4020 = 1.2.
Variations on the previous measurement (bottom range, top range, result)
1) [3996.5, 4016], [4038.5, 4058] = 1.02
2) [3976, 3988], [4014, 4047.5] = 1.20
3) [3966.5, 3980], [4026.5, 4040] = 2.12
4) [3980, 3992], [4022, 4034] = 1.12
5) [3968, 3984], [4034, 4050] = 1.66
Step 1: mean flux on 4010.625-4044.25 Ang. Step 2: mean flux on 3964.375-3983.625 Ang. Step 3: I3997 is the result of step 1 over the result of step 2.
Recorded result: 1.94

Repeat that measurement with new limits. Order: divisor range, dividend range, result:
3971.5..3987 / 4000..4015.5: 1.38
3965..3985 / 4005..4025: 1.88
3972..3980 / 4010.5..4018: 1.70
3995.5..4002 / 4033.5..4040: 1.09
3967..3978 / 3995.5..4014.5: 2.34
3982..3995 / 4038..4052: 1.06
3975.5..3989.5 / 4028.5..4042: 1.16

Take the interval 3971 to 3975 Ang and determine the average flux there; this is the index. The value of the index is 23.7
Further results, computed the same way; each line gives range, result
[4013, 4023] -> 59.9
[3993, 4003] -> 53.7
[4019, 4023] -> 60.1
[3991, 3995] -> 53.8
